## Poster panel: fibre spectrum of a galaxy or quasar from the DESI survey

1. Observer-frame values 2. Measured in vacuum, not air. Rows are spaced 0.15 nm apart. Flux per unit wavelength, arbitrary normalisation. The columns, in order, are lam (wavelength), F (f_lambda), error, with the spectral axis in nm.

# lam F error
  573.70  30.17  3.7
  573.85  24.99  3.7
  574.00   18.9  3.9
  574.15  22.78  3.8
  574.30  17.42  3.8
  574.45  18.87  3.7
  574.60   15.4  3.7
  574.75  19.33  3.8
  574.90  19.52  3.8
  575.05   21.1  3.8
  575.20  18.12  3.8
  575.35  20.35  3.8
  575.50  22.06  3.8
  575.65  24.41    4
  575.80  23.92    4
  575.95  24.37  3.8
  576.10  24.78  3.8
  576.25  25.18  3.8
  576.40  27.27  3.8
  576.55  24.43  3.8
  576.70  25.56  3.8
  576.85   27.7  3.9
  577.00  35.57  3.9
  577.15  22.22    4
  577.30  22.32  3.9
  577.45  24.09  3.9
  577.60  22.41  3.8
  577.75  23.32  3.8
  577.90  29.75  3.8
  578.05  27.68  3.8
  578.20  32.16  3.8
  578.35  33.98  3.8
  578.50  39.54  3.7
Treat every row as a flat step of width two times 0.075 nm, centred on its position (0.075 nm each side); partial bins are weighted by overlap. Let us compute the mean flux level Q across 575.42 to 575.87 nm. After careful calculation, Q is 23.4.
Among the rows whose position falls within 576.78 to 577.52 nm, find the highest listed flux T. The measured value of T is 35.57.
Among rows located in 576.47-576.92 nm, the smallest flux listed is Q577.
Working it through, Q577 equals 24.43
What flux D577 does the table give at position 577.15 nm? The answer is 22.22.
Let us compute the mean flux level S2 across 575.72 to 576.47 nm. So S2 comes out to 25.1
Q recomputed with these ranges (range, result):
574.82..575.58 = 20.3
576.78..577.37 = 27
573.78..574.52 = 20.6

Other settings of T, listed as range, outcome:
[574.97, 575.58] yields 22.06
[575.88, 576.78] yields 27.27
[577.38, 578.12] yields 29.75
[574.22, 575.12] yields 21.1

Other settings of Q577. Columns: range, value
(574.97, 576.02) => 18.12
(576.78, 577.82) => 22.22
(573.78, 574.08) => 18.9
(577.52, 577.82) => 22.41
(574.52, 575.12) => 15.4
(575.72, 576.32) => 23.92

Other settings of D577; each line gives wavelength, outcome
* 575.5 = 22.06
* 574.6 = 15.4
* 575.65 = 24.41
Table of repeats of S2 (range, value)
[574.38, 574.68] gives 17.1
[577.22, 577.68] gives 22.9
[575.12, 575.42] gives 19.2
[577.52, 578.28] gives 27.1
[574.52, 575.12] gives 18.8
